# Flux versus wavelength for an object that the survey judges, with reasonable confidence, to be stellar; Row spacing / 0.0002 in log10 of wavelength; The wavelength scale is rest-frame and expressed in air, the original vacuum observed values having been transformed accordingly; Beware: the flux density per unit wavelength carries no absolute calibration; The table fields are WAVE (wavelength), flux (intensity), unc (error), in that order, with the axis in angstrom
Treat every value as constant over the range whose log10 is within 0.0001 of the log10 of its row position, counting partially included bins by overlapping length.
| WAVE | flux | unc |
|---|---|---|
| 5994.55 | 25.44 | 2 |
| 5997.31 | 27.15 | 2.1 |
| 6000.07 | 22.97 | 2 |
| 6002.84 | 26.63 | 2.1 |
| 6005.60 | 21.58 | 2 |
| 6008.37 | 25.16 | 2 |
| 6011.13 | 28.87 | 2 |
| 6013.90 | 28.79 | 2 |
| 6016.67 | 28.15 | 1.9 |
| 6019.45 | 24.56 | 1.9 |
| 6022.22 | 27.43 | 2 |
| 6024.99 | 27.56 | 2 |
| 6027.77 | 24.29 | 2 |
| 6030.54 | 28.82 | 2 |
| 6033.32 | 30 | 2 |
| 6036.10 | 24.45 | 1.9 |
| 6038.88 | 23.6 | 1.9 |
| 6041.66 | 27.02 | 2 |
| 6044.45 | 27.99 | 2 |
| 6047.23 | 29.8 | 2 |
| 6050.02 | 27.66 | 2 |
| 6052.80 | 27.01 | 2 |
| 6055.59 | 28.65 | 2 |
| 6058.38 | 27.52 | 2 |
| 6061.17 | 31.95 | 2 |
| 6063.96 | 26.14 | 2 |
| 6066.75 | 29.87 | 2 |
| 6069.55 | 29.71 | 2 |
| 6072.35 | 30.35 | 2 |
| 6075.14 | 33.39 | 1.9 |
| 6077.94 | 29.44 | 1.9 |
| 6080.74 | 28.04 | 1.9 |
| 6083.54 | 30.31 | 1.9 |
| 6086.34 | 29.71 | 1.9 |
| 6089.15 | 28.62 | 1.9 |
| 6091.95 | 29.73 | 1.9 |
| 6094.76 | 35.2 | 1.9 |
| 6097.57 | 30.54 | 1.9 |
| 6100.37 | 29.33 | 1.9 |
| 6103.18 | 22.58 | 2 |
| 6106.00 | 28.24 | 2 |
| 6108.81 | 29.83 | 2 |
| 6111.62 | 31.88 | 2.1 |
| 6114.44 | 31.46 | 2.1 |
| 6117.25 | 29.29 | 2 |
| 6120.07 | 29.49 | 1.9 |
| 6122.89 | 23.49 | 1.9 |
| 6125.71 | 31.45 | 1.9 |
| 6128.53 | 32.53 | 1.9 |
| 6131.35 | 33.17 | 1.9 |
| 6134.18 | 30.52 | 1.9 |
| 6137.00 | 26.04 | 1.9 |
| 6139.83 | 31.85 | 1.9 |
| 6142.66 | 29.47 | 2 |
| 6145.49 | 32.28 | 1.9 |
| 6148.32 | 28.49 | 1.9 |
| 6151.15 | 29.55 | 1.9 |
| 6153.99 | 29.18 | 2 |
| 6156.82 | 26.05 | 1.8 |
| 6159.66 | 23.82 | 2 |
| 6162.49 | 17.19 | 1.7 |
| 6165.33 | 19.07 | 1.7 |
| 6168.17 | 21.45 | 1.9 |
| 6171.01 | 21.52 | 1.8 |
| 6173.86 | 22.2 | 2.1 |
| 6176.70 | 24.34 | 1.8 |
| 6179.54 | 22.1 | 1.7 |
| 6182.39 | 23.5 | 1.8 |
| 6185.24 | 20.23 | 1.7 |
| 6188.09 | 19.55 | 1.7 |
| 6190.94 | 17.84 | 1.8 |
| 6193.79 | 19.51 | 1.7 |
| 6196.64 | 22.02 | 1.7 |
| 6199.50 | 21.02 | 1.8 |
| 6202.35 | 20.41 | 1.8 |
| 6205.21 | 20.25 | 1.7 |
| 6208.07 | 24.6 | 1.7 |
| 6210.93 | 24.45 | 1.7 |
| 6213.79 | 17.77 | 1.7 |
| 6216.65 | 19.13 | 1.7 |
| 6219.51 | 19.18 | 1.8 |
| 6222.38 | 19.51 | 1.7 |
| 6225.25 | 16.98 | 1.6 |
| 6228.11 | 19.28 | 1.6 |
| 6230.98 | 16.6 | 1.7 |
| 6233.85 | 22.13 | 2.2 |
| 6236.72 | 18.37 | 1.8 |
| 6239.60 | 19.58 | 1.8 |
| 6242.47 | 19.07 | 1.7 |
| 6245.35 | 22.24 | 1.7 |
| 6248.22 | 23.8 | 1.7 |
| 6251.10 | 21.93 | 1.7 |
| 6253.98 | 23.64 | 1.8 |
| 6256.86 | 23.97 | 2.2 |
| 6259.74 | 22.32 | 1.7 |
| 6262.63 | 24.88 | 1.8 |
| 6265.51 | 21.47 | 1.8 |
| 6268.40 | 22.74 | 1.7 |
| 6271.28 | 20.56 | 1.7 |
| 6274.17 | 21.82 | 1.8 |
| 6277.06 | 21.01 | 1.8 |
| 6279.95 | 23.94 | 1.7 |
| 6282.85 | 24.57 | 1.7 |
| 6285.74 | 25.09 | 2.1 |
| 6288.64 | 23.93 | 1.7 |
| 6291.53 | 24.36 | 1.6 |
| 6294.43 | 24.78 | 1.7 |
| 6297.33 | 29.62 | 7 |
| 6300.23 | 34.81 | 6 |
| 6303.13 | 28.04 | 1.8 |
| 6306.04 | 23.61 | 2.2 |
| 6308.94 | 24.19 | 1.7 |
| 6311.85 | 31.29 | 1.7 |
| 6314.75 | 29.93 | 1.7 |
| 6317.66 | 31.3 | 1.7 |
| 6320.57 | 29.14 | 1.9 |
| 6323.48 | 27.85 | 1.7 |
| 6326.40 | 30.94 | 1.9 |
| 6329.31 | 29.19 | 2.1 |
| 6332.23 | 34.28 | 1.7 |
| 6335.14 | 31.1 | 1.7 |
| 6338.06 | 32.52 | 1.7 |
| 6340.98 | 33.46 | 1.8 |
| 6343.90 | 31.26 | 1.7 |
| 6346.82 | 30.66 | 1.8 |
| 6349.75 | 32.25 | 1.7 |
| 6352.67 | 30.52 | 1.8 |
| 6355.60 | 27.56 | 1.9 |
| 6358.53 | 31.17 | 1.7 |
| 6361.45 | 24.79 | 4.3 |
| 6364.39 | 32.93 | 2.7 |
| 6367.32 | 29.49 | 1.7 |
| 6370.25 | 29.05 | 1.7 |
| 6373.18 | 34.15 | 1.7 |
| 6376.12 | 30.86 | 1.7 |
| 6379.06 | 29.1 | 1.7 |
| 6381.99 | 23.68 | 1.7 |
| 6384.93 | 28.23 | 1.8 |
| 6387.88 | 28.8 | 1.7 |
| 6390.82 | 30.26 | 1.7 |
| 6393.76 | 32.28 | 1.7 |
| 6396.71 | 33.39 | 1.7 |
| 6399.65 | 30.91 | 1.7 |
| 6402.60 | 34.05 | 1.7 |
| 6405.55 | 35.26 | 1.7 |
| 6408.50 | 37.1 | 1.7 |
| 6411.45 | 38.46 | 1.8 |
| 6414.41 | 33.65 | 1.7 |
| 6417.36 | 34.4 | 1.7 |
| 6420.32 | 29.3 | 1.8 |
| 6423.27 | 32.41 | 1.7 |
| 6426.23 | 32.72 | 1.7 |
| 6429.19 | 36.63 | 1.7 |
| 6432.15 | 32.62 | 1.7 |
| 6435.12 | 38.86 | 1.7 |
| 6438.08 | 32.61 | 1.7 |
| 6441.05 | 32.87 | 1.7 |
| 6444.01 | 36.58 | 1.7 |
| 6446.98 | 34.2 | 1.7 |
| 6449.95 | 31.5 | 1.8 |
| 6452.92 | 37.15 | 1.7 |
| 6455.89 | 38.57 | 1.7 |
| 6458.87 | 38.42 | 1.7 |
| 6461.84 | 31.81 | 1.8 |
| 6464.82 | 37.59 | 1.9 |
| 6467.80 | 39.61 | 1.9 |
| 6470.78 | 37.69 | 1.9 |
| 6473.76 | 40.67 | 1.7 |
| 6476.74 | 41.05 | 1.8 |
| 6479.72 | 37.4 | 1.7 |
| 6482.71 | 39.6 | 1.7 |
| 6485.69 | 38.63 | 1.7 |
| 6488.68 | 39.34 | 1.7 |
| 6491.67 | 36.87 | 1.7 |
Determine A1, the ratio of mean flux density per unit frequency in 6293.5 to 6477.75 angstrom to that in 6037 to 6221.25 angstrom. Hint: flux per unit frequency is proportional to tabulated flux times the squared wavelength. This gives 1.33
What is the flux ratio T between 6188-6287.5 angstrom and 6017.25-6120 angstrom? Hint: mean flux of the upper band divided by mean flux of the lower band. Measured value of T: 0.7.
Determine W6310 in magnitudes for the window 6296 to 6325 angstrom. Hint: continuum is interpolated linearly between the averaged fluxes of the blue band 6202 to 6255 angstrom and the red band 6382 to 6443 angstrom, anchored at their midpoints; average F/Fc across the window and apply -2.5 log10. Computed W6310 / -0.12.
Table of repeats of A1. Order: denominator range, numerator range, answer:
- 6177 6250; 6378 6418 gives 1.67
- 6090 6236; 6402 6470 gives 1.55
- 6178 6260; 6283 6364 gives 1.46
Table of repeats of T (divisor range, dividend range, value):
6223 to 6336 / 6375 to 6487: 1.40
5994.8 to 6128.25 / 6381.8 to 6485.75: 1.23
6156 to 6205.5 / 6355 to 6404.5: 1.42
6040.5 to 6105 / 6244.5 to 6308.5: 0.83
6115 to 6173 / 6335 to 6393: 1.10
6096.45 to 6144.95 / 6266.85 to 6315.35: 0.86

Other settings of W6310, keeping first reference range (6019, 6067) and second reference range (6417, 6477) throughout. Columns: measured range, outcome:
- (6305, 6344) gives 0.10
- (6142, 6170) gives 0.17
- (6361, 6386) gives 0.16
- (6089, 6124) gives -0.02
